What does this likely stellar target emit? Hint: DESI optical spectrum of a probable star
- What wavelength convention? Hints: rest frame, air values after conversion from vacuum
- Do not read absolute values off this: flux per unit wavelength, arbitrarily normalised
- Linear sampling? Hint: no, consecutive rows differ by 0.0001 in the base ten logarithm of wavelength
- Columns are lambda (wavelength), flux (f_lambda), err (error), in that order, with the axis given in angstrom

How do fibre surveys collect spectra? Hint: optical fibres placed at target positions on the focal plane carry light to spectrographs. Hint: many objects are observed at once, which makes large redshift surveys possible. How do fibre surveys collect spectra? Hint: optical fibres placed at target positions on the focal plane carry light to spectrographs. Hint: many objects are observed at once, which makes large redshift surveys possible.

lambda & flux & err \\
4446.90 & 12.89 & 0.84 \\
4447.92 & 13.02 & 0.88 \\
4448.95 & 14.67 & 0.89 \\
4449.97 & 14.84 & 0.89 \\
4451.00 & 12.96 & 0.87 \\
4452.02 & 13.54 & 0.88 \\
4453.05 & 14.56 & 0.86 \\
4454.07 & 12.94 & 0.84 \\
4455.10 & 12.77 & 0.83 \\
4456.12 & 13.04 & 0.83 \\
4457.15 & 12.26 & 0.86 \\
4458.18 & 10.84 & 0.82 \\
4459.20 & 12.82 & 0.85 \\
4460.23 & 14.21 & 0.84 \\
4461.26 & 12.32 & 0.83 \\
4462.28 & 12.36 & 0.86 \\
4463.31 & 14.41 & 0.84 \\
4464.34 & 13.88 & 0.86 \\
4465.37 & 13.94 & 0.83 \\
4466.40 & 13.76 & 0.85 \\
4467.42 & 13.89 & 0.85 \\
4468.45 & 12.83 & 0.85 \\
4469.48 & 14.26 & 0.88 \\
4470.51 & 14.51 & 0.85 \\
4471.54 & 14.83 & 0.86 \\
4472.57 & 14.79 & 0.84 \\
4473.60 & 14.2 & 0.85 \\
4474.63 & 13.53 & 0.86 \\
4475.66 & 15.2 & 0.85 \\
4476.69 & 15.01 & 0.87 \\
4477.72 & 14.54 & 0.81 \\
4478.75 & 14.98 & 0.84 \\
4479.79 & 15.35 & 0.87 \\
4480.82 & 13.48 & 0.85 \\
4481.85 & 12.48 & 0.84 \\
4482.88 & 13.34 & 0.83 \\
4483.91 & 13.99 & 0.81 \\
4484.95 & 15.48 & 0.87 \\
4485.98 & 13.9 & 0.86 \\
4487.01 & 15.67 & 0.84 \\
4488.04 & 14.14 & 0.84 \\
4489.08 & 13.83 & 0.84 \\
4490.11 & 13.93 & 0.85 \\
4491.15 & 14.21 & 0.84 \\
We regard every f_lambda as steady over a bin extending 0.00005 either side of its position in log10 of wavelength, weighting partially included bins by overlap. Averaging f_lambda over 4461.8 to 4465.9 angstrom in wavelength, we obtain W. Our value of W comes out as 13.6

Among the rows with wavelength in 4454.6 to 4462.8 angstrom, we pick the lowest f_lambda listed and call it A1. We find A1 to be 10.84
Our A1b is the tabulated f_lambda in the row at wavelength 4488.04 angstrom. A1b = 14.14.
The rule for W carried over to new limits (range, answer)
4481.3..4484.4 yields 13.3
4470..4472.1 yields 14.7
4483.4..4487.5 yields 14.7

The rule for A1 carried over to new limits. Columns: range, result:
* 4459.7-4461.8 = 12.32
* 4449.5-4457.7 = 12.26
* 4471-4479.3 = 13.53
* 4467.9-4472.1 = 12.83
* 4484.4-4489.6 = 13.83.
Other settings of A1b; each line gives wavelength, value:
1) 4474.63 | 13.53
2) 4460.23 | 14.21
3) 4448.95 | 14.67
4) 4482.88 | 13.34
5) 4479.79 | 15.35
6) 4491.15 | 14.21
